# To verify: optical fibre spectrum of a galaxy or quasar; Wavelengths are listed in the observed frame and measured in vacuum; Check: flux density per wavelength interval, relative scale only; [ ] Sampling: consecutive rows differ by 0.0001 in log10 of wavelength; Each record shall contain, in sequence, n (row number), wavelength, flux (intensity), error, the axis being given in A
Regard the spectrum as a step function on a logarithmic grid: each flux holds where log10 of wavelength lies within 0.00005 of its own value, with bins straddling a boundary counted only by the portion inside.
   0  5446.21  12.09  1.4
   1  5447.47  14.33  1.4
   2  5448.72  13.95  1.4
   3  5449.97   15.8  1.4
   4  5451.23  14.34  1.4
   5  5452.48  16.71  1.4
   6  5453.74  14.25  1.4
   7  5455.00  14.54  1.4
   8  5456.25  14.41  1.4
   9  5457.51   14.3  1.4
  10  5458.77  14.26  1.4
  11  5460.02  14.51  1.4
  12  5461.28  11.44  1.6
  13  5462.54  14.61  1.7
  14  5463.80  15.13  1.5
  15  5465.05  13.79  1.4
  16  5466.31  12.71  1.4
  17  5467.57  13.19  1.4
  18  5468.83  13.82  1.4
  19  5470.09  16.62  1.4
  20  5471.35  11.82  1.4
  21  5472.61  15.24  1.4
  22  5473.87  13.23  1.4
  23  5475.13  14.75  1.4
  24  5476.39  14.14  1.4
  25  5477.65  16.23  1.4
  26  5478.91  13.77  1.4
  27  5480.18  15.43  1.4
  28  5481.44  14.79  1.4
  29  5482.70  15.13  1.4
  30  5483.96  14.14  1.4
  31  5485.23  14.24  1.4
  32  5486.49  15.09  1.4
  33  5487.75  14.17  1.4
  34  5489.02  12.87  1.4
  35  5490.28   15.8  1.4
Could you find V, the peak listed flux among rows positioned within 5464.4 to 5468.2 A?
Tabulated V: 13.79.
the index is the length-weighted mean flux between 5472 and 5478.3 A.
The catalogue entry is 14.7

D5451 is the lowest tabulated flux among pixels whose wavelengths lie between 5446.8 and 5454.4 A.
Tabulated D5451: 13.95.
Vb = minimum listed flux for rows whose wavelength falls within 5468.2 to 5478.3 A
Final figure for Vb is 11.82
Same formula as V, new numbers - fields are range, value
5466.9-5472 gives 16.62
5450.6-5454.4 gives 16.71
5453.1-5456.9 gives 14.54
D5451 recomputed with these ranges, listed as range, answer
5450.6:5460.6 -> 14.25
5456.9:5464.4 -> 11.44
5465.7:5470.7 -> 12.71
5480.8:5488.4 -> 14.14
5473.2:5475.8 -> 13.23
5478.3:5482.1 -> 13.77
